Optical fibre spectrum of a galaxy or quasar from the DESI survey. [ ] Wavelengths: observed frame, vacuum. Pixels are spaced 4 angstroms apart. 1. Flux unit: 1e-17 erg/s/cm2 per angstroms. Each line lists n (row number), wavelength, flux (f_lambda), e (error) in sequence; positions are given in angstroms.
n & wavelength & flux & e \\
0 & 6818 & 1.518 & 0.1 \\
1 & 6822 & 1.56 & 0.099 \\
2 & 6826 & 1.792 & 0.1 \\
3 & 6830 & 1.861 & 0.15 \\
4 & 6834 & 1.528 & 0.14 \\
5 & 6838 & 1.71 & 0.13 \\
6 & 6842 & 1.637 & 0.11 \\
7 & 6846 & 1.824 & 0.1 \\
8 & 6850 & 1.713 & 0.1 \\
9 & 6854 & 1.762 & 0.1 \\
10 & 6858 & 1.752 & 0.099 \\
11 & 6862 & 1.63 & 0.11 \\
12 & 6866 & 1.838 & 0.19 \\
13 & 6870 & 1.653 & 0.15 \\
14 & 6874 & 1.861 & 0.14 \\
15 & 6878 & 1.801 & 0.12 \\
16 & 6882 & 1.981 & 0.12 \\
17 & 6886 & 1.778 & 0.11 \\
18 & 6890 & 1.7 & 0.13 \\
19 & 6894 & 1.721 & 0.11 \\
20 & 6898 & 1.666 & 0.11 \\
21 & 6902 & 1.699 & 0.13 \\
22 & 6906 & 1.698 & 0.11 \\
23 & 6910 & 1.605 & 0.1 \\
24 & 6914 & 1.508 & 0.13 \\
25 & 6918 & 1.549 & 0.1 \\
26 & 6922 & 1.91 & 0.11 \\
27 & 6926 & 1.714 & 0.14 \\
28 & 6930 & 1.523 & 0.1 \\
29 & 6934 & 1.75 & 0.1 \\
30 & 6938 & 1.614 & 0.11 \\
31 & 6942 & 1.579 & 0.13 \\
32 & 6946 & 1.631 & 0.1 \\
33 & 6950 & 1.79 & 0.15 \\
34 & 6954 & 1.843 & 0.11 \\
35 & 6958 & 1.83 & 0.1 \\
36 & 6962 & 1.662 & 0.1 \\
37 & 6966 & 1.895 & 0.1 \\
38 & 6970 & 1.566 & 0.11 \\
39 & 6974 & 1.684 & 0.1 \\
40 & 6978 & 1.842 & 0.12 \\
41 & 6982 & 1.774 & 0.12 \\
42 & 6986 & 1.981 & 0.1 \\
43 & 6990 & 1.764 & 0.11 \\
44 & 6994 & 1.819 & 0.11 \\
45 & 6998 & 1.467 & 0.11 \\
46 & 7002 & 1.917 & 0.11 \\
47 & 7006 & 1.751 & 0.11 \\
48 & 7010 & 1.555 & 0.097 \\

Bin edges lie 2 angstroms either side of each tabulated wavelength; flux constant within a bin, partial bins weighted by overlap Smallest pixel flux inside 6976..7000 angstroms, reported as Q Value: 1.467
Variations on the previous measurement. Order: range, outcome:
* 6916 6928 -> 1.549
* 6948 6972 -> 1.566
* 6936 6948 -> 1.579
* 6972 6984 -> 1.684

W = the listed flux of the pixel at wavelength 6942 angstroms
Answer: 1.579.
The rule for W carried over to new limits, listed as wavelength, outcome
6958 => 1.83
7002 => 1.917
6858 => 1.752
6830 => 1.861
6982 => 1.774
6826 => 1.792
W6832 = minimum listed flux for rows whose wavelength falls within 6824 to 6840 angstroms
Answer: 1.528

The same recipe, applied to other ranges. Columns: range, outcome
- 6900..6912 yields 1.605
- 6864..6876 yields 1.653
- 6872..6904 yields 1.666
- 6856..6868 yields 1.63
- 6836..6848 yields 1.637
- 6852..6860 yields 1.752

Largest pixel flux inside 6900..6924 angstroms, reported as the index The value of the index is 1.91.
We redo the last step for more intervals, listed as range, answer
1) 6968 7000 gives 1.981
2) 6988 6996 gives 1.819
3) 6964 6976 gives 1.895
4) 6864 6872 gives 1.838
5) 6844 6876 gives 1.861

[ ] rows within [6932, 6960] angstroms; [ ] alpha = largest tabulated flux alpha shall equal 1.843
